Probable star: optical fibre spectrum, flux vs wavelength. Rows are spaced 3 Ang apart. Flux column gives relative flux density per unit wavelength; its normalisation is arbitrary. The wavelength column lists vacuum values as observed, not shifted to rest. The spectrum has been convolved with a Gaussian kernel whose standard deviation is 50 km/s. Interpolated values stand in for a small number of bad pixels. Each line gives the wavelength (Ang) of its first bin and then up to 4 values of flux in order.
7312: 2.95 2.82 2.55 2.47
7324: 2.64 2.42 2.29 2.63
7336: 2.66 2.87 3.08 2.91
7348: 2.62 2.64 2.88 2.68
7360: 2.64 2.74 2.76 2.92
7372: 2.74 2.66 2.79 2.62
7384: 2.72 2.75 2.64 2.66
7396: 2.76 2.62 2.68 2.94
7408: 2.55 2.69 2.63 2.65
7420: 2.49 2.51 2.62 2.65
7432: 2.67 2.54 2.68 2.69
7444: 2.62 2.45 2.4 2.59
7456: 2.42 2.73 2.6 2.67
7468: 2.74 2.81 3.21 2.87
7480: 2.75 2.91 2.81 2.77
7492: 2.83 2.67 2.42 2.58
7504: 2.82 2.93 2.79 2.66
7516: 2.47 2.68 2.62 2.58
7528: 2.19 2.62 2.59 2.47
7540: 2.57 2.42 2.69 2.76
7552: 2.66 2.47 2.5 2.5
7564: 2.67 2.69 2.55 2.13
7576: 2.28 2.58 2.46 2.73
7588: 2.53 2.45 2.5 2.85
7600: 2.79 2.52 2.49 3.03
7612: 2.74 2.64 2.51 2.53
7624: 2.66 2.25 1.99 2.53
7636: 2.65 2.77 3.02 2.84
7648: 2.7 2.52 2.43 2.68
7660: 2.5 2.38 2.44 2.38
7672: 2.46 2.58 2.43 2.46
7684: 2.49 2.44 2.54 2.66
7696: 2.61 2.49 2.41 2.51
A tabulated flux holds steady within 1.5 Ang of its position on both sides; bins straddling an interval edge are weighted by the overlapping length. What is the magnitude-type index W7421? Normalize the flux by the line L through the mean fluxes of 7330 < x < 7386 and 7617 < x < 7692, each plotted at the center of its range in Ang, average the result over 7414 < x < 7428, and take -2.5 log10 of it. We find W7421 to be 0.05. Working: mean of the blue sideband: 2.74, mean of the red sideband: 2.53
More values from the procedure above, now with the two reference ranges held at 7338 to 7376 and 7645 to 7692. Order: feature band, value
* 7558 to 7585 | 0.041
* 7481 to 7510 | -0.037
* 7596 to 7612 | -0.069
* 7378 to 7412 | 0.020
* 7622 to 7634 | 0.082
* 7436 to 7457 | 0.062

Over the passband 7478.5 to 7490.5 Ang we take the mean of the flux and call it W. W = 2.81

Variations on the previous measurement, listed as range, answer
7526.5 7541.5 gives 2.49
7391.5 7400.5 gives 2.68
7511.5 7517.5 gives 2.56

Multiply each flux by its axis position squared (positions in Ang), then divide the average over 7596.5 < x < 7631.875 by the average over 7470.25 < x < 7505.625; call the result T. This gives 0.96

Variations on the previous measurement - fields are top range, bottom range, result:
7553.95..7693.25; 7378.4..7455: 1.02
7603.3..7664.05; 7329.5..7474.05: 1.03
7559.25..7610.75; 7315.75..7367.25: 1.03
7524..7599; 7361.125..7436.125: 0.99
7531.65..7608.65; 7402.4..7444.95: 1.01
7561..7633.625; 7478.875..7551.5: 0.98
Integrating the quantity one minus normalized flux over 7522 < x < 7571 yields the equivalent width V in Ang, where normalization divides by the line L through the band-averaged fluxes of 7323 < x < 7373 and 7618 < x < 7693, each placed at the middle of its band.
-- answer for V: 0.7 Ang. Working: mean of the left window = 2.71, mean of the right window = 2.53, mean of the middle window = 2.56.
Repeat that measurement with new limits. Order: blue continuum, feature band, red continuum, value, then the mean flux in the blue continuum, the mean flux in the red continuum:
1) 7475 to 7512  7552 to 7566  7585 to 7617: 0.8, 2.77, 2.66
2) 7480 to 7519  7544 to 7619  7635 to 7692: 1.5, 2.72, 2.56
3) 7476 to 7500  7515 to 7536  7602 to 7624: 1.4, 2.75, 2.64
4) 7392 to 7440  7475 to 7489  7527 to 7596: -1.3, 2.65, 2.53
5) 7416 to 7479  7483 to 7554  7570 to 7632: -1.2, 2.65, 2.53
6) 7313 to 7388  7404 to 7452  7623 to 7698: 0.9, 2.7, 2.54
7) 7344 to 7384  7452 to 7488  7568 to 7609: -1.6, 2.74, 2.55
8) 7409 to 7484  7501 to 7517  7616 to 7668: -0.6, 2.66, 2.55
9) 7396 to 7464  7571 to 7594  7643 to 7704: 0.9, 2.61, 2.53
